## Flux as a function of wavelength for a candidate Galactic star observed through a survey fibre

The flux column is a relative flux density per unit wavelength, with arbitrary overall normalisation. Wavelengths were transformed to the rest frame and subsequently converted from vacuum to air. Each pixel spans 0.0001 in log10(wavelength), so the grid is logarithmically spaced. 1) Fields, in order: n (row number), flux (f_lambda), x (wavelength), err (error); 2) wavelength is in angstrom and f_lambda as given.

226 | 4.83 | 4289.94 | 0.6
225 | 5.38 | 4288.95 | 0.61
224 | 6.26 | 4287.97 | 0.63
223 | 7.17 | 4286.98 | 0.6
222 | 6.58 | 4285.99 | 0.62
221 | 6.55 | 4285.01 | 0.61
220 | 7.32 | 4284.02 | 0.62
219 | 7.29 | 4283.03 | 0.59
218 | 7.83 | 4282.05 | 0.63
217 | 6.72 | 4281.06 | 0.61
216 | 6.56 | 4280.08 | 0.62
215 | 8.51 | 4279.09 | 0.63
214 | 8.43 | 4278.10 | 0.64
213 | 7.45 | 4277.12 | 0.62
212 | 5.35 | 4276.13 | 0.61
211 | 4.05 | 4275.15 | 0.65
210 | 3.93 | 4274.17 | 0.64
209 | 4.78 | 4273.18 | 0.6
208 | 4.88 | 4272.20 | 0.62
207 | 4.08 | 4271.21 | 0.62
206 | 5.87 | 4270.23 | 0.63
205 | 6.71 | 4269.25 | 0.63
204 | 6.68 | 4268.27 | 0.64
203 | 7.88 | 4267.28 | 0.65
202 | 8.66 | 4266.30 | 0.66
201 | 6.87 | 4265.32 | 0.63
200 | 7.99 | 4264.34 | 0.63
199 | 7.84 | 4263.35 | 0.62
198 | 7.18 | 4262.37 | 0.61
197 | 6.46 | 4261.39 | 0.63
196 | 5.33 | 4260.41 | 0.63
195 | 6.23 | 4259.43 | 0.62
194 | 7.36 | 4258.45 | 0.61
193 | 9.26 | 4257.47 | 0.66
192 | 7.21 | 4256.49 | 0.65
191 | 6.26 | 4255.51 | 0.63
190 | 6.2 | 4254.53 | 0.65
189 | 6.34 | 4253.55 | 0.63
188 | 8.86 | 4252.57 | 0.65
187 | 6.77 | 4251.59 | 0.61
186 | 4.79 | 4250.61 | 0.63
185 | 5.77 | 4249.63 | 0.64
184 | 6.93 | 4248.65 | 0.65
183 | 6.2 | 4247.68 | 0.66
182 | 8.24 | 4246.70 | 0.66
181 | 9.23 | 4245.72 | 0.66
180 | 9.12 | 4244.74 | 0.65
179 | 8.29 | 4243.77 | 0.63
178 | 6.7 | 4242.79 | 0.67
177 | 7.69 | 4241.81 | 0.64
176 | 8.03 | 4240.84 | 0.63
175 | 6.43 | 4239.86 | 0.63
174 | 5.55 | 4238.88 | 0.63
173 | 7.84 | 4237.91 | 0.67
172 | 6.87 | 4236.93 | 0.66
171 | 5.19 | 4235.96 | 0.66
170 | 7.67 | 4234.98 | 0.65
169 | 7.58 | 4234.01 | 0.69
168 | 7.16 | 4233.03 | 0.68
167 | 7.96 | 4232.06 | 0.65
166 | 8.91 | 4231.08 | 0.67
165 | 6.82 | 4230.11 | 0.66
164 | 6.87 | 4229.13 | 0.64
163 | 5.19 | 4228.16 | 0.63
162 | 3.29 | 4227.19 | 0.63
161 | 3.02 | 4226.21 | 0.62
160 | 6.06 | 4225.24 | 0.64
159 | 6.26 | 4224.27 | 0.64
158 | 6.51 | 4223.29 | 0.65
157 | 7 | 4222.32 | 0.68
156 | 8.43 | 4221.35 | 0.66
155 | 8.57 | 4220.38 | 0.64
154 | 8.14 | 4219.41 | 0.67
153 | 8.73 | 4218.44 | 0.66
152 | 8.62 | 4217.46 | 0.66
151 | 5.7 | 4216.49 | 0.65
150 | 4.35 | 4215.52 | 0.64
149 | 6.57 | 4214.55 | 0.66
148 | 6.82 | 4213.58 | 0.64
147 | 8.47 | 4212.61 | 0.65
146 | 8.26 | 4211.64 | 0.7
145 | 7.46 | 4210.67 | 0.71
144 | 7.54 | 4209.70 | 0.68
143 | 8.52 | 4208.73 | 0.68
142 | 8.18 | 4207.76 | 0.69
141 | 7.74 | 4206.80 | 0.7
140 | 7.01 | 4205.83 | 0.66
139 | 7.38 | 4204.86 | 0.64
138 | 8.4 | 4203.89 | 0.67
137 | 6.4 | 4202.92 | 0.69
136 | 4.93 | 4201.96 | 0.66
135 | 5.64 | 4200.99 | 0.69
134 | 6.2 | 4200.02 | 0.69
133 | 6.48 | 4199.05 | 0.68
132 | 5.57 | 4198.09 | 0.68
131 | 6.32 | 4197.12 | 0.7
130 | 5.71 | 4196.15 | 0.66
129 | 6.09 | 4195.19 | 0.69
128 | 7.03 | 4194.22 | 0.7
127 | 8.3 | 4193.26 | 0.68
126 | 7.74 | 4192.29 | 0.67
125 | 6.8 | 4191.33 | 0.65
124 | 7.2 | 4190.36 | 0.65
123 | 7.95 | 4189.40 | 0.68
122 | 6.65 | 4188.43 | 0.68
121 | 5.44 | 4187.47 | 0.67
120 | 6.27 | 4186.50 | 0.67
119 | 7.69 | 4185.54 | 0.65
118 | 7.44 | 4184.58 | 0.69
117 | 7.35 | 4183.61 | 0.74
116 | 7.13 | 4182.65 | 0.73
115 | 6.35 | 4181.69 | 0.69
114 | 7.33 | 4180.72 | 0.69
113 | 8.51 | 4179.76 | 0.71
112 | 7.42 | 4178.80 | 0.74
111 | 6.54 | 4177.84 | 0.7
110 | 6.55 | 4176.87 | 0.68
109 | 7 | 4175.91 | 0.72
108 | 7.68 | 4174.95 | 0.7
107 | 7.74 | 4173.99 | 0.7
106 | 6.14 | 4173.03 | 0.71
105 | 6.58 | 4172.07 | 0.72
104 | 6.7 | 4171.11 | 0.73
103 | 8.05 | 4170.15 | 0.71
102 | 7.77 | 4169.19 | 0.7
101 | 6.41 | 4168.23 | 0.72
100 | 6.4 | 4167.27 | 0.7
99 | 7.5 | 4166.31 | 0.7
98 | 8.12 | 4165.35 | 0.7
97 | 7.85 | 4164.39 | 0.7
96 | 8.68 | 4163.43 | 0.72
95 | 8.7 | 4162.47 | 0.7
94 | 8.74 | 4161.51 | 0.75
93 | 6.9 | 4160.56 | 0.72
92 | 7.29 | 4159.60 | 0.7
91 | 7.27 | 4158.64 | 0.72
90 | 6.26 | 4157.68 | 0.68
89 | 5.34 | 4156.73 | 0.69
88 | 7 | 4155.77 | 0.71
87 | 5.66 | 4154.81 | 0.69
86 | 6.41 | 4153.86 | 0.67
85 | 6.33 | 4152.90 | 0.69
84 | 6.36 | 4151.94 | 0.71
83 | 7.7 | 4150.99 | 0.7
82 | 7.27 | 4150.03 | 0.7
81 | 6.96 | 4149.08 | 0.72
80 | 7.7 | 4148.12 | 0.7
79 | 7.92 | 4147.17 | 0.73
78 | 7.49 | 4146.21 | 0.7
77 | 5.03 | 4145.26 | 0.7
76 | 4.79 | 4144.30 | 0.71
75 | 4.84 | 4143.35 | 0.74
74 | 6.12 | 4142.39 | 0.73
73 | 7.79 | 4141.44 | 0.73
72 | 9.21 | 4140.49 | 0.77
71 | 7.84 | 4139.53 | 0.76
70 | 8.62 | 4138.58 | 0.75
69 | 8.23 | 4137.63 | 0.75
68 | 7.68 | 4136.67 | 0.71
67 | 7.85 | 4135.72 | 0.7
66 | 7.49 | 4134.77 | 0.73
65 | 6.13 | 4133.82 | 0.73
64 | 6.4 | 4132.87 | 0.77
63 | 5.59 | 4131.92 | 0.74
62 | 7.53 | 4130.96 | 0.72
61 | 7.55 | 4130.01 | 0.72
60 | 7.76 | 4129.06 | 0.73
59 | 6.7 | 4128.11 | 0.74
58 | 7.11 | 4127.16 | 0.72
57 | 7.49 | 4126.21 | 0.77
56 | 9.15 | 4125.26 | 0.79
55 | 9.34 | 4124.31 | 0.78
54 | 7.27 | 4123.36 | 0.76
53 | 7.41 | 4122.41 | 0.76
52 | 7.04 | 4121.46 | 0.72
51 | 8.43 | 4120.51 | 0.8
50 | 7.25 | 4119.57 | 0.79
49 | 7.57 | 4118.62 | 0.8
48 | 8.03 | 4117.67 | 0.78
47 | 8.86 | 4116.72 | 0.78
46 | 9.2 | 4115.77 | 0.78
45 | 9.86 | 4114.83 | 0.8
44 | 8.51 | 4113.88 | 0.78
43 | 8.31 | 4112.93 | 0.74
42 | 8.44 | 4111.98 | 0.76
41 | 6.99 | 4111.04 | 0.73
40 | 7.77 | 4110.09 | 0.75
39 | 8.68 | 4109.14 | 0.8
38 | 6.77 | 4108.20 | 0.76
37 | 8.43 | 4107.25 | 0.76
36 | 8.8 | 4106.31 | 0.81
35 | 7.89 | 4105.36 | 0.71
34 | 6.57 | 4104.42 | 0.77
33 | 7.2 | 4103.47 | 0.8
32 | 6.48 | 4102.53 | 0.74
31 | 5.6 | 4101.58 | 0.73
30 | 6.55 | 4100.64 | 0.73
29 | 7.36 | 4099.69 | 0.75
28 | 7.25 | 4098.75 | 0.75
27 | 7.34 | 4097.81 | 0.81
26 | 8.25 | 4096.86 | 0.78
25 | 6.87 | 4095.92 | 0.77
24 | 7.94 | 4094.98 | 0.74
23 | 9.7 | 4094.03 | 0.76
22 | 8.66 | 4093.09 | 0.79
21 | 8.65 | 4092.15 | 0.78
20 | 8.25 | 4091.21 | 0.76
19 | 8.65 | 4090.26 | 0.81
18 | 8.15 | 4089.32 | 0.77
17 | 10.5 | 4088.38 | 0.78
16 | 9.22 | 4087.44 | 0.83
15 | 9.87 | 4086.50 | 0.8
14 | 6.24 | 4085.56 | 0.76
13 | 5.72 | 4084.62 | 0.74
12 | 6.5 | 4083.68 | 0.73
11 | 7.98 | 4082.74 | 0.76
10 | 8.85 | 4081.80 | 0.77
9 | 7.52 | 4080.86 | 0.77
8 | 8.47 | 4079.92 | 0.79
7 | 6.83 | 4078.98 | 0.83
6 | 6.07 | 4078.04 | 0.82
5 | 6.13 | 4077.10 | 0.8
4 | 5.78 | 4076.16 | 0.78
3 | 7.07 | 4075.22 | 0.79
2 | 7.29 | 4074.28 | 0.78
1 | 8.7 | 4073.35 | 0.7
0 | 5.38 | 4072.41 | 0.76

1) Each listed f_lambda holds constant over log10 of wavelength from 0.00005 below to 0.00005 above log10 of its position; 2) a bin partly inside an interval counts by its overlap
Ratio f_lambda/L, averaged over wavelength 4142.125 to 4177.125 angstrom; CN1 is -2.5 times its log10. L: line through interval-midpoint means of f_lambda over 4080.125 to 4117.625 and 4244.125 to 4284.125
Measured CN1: 0.09 mag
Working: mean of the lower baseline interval 7.96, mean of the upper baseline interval 6.81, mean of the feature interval 6.96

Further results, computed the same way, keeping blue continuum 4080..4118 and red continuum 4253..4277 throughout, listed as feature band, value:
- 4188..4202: 0.07 mag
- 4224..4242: 0.03 mag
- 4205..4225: -0.08 mag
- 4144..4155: 0.12 mag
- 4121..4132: 0.02 mag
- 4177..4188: 0.02 mag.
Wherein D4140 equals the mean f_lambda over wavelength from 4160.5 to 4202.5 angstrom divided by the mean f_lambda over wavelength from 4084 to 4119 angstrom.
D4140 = 0.88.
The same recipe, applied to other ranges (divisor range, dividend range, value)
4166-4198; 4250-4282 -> 0.95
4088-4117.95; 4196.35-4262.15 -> 0.87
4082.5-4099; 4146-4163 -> 0.87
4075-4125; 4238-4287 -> 0.88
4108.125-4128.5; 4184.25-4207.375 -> 0.84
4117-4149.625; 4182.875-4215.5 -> 0.95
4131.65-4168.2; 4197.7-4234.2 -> 0.97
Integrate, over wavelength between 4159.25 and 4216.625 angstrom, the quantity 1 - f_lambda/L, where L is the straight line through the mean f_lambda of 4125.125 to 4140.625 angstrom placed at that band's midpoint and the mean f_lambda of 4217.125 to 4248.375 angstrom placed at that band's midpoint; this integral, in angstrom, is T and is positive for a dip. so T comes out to 1.42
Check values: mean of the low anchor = 7.48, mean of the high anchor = 7.12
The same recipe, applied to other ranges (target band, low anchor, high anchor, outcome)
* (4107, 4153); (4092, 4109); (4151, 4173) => -1.1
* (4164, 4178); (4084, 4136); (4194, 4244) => 0.3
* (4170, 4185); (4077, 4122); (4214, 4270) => 0.5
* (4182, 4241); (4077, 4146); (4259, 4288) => 0.7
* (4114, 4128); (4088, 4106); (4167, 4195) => -1.0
